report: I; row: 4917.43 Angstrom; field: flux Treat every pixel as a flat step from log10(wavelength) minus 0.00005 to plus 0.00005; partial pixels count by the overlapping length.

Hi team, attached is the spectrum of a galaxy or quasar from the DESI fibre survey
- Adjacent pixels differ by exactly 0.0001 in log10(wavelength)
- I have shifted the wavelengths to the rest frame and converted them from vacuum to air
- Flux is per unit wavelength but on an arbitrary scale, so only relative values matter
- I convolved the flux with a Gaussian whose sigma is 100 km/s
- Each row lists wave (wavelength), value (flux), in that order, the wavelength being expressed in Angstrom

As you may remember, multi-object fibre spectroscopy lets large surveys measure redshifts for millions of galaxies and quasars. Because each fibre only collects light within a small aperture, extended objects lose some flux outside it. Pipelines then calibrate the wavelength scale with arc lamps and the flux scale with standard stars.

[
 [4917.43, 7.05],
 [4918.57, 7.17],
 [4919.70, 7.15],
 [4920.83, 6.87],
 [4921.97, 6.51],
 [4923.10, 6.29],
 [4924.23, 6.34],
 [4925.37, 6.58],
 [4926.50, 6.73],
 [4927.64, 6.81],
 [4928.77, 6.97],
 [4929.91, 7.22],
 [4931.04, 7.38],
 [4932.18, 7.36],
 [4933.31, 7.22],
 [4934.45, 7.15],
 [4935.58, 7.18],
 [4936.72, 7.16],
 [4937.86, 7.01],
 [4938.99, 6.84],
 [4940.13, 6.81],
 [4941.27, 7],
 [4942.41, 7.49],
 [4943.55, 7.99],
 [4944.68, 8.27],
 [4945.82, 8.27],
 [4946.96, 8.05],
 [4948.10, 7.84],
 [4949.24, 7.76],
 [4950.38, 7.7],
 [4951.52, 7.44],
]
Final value 7.05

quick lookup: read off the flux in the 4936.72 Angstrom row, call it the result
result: 7.16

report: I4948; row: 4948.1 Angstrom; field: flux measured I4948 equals 7.84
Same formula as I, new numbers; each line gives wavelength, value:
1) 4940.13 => 6.81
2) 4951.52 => 7.44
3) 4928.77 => 6.97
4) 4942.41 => 7.49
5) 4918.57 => 7.17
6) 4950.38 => 7.7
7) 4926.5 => 6.73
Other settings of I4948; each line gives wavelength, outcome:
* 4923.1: 6.29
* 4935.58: 7.18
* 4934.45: 7.15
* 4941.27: 7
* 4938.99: 6.84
